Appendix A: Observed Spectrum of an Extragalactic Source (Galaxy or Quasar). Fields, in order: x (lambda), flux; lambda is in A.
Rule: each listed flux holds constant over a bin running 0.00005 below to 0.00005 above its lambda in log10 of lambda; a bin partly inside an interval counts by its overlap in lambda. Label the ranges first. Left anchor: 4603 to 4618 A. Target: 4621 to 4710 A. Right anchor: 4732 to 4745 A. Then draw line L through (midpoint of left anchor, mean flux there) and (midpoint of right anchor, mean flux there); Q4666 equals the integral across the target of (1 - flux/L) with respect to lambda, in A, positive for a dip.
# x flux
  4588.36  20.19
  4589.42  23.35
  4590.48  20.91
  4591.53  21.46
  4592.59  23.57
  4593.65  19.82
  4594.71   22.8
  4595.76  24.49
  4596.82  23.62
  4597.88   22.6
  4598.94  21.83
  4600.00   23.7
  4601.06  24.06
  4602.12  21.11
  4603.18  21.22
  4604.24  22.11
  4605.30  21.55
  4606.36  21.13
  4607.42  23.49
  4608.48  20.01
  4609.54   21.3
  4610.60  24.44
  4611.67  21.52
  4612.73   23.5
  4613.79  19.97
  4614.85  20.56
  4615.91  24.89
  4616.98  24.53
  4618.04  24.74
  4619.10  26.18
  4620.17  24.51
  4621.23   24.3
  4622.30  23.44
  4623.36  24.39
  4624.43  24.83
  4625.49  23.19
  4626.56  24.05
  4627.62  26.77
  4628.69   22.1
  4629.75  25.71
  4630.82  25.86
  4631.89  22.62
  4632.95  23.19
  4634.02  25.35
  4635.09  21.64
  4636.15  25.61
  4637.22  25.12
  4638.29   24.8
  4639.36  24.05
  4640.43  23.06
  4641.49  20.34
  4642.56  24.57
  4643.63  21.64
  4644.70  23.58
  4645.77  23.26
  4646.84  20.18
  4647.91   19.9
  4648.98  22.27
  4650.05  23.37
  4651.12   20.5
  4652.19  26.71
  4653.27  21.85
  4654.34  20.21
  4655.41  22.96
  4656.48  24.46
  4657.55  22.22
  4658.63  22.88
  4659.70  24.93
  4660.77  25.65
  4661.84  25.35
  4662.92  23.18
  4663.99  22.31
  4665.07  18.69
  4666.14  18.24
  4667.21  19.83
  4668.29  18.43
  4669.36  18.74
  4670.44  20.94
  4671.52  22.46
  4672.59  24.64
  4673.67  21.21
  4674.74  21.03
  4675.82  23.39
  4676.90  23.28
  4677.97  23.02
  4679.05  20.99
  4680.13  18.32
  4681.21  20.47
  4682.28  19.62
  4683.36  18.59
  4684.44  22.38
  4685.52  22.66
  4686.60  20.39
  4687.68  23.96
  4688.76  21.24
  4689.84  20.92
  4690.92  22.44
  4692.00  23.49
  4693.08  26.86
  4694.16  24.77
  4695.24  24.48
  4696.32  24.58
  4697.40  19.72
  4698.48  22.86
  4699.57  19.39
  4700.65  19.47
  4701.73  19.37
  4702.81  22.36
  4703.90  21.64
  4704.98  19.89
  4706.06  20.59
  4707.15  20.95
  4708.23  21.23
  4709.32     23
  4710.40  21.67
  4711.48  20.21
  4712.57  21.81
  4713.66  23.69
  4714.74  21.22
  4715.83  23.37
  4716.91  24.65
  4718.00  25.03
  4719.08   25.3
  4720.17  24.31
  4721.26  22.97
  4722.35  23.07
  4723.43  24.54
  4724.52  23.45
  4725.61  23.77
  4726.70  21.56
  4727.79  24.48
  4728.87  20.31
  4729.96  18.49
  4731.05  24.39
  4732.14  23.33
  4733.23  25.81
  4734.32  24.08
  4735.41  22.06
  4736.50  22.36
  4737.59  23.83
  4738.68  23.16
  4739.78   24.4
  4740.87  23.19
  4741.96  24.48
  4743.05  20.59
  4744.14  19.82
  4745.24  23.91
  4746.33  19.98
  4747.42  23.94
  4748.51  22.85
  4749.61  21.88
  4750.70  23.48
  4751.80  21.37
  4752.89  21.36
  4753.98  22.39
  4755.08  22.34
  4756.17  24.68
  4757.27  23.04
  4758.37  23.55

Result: 0.72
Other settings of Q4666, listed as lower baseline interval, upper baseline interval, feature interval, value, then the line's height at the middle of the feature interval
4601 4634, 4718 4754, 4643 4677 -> 1.5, 23.2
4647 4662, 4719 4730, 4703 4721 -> 0.5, 23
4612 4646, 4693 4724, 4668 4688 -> 1.5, 23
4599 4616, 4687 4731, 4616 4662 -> -3.0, 22.2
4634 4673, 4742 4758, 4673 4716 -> 1.3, 22.4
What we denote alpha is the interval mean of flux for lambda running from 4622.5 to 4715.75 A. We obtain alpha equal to 22.4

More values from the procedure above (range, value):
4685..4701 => 22.5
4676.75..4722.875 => 22.1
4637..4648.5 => 22.7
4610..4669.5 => 23.1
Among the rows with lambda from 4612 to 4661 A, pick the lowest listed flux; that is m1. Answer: 19.9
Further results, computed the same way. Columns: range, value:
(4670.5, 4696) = 18.32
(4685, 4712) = 19.37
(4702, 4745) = 18.49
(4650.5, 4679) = 18.24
